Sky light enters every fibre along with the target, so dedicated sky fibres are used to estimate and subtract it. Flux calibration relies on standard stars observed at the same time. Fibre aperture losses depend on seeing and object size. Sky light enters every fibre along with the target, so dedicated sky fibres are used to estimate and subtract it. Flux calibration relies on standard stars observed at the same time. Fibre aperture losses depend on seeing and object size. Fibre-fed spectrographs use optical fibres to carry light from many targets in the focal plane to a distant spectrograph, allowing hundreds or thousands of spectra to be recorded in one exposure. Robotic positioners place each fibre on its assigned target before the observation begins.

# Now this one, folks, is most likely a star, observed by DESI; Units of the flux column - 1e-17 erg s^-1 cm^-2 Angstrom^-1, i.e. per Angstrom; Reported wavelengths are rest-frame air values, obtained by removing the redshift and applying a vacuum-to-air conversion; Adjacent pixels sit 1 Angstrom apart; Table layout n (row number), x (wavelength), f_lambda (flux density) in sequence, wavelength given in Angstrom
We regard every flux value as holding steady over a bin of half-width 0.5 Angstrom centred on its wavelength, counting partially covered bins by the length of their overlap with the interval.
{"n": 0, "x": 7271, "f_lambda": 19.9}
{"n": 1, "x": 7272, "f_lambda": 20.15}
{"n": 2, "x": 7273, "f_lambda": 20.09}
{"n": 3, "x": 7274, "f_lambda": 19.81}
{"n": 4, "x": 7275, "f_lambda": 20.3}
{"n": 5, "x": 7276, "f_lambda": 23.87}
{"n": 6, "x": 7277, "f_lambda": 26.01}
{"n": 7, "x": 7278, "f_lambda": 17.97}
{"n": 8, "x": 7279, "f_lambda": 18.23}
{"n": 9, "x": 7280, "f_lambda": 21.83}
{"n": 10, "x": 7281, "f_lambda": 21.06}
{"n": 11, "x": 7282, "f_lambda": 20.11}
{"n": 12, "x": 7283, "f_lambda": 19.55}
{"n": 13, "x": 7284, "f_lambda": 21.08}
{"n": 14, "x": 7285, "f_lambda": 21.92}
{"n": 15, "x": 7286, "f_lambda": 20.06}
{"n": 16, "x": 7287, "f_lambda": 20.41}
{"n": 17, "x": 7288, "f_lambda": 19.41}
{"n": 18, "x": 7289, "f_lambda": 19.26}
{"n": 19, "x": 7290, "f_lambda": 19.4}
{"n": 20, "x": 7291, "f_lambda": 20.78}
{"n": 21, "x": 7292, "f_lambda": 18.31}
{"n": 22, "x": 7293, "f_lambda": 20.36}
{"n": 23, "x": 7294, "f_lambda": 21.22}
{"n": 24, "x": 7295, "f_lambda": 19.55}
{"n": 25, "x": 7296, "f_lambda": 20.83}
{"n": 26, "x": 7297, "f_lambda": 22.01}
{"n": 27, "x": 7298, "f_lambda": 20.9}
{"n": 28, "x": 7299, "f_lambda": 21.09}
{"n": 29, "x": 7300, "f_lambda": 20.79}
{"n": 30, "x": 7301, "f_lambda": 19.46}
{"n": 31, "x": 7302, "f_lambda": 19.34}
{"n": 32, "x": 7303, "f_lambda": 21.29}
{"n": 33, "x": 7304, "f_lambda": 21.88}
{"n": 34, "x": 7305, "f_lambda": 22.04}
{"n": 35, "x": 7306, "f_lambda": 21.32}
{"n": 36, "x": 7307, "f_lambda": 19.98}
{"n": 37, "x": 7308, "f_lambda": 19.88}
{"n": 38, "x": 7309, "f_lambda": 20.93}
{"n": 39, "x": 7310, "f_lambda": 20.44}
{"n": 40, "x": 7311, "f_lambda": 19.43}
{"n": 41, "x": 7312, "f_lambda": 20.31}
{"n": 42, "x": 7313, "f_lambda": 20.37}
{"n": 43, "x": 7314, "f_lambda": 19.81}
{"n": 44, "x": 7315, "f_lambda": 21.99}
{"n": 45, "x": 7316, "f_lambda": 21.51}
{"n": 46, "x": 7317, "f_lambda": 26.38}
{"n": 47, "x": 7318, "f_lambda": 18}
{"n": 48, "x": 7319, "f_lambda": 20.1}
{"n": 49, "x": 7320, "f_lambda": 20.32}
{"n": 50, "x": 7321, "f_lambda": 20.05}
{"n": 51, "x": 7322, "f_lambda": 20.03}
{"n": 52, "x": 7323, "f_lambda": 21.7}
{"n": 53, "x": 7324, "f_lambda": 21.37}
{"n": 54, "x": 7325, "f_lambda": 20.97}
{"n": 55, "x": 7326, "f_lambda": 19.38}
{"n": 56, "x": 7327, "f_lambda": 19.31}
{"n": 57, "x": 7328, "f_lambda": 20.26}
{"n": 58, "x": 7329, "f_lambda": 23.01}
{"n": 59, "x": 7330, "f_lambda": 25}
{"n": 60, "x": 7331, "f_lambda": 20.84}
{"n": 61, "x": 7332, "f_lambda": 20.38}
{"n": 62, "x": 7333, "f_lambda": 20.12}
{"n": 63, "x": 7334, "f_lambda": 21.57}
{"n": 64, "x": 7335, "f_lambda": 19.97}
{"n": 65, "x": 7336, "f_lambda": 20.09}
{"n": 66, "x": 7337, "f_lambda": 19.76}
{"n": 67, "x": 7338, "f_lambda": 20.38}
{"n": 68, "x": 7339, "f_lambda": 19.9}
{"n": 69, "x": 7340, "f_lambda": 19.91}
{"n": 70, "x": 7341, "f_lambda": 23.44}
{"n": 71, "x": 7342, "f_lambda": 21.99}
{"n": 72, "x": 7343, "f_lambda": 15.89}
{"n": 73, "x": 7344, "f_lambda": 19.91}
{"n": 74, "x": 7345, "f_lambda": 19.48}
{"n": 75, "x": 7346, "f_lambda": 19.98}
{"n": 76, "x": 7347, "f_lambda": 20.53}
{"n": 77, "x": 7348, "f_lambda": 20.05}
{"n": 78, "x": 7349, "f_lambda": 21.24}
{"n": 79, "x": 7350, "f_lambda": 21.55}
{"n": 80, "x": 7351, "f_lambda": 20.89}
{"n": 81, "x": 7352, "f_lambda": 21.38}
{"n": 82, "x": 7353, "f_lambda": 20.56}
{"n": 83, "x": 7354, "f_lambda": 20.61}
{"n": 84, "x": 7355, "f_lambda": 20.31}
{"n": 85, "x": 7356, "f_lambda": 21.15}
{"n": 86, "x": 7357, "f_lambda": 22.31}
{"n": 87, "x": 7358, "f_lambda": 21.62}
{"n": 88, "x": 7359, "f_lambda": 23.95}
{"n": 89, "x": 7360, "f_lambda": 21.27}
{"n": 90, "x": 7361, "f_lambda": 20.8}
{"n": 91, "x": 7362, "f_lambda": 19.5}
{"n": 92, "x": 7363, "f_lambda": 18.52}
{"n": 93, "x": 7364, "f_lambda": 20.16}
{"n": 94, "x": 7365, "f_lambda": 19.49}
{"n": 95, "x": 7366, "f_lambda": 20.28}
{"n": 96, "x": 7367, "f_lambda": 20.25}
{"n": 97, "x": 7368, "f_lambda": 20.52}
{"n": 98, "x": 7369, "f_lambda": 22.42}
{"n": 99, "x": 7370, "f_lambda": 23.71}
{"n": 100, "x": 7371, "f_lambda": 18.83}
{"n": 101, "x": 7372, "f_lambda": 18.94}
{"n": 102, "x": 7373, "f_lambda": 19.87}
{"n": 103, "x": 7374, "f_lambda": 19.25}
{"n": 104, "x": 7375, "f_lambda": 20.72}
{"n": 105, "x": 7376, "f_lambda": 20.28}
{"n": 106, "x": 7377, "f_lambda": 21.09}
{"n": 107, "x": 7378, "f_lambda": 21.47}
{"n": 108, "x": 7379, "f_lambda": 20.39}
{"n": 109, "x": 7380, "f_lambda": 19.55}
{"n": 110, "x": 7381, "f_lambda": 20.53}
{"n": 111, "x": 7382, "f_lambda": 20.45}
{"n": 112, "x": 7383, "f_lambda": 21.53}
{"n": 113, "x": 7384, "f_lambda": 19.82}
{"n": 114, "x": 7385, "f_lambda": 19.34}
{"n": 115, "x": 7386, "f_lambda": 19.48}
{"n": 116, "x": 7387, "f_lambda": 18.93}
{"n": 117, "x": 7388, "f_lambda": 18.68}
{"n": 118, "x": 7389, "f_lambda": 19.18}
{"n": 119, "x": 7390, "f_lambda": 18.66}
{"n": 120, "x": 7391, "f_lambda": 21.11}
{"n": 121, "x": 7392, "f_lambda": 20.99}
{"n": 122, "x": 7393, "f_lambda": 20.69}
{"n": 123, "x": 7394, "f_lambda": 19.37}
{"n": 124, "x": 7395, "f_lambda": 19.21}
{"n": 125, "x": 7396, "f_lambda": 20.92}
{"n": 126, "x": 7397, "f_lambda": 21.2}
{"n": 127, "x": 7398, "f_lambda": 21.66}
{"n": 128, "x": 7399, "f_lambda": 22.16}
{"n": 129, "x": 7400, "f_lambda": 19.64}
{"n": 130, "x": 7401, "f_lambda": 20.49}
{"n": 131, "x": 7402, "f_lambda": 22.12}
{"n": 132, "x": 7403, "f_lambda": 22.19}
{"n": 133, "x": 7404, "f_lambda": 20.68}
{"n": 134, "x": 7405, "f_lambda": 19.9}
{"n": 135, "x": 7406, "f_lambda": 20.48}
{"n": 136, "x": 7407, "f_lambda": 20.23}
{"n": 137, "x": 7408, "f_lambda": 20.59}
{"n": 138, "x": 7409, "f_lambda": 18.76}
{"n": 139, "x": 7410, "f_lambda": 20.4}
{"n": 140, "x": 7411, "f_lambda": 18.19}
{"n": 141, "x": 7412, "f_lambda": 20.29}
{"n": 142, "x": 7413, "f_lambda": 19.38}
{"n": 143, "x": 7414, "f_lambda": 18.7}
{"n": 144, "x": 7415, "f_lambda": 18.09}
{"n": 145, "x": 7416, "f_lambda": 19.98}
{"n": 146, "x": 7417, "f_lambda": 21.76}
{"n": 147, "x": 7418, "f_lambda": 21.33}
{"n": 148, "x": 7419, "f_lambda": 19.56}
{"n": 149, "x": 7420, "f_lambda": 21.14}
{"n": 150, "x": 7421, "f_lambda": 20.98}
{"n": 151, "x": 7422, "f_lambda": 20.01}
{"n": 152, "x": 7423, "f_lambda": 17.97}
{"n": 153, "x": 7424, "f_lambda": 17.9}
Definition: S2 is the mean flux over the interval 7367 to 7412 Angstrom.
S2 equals 20.3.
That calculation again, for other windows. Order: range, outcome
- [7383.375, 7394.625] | 19.7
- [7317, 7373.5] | 20.7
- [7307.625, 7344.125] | 20.7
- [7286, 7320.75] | 20.6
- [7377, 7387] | 20.3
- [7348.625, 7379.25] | 20.8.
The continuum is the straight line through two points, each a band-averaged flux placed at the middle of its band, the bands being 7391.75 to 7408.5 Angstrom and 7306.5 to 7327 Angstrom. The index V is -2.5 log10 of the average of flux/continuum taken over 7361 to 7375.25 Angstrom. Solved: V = 0.03 mag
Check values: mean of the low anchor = 20.6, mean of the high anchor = 20.7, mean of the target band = 20.2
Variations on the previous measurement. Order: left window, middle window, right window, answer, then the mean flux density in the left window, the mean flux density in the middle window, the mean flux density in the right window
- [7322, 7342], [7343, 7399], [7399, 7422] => 0.01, 20.9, 20.4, 20.3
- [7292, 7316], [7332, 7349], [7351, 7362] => 0.05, 20.6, 20.2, 21.3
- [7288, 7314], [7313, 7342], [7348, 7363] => -0.01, 20.4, 20.9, 21.1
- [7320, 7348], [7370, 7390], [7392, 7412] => 0.03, 20.6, 20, 20.5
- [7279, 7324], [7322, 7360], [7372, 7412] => -0.02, 20.6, 20.8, 20.2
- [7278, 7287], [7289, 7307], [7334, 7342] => -0.01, 20.3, 20.6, 20.7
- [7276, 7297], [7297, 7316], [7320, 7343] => 0.00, 20.5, 20.7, 20.8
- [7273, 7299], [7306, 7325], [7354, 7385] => -0.01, 20.6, 20.7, 20.6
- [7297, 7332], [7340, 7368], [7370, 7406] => 0.00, 20.9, 20.6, 20.3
